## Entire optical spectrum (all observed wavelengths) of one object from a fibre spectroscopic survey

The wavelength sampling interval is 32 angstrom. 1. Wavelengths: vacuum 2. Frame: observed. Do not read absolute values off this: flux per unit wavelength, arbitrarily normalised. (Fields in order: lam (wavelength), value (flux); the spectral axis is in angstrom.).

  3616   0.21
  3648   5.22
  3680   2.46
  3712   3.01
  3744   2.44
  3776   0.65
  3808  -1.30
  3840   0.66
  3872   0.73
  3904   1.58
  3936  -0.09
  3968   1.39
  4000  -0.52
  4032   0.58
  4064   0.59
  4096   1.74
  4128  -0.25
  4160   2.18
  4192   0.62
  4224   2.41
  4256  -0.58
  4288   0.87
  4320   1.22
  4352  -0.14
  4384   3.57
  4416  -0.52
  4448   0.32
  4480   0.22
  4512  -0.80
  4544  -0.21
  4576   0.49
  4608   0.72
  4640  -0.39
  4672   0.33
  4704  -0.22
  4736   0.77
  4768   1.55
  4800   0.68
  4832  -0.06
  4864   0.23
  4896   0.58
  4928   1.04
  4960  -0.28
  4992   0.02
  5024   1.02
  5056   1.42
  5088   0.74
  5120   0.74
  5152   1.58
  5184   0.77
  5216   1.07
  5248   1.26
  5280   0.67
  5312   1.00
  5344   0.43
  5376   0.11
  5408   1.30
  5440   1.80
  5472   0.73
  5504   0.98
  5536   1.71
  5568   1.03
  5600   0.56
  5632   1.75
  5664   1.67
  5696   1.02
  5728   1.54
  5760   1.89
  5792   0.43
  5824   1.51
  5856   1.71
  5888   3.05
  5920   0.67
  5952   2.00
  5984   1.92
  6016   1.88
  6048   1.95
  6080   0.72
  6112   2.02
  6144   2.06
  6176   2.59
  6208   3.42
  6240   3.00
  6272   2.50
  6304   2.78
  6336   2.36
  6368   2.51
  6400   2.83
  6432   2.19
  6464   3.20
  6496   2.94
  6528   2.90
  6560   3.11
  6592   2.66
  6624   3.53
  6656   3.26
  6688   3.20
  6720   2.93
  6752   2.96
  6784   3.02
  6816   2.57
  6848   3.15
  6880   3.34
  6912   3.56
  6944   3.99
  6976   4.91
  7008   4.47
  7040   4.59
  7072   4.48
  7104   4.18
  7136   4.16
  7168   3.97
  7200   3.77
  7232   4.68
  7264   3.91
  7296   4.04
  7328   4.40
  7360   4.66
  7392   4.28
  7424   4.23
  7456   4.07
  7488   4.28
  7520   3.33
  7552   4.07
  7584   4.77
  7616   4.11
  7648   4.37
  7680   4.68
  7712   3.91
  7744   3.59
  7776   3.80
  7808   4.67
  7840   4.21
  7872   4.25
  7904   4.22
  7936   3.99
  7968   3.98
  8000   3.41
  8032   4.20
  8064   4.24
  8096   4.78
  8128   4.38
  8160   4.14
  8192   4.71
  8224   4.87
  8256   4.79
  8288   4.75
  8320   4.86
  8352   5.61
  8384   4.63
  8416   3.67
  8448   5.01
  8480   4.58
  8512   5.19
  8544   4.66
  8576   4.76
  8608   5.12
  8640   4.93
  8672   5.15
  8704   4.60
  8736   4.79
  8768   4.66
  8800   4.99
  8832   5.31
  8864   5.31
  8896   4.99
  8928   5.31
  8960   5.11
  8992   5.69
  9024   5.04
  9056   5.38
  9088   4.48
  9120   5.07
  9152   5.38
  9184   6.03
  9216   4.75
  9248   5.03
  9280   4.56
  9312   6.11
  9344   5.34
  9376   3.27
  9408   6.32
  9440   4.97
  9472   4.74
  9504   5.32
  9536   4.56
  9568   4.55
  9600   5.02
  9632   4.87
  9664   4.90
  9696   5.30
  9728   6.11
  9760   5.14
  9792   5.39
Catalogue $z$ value 0.54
